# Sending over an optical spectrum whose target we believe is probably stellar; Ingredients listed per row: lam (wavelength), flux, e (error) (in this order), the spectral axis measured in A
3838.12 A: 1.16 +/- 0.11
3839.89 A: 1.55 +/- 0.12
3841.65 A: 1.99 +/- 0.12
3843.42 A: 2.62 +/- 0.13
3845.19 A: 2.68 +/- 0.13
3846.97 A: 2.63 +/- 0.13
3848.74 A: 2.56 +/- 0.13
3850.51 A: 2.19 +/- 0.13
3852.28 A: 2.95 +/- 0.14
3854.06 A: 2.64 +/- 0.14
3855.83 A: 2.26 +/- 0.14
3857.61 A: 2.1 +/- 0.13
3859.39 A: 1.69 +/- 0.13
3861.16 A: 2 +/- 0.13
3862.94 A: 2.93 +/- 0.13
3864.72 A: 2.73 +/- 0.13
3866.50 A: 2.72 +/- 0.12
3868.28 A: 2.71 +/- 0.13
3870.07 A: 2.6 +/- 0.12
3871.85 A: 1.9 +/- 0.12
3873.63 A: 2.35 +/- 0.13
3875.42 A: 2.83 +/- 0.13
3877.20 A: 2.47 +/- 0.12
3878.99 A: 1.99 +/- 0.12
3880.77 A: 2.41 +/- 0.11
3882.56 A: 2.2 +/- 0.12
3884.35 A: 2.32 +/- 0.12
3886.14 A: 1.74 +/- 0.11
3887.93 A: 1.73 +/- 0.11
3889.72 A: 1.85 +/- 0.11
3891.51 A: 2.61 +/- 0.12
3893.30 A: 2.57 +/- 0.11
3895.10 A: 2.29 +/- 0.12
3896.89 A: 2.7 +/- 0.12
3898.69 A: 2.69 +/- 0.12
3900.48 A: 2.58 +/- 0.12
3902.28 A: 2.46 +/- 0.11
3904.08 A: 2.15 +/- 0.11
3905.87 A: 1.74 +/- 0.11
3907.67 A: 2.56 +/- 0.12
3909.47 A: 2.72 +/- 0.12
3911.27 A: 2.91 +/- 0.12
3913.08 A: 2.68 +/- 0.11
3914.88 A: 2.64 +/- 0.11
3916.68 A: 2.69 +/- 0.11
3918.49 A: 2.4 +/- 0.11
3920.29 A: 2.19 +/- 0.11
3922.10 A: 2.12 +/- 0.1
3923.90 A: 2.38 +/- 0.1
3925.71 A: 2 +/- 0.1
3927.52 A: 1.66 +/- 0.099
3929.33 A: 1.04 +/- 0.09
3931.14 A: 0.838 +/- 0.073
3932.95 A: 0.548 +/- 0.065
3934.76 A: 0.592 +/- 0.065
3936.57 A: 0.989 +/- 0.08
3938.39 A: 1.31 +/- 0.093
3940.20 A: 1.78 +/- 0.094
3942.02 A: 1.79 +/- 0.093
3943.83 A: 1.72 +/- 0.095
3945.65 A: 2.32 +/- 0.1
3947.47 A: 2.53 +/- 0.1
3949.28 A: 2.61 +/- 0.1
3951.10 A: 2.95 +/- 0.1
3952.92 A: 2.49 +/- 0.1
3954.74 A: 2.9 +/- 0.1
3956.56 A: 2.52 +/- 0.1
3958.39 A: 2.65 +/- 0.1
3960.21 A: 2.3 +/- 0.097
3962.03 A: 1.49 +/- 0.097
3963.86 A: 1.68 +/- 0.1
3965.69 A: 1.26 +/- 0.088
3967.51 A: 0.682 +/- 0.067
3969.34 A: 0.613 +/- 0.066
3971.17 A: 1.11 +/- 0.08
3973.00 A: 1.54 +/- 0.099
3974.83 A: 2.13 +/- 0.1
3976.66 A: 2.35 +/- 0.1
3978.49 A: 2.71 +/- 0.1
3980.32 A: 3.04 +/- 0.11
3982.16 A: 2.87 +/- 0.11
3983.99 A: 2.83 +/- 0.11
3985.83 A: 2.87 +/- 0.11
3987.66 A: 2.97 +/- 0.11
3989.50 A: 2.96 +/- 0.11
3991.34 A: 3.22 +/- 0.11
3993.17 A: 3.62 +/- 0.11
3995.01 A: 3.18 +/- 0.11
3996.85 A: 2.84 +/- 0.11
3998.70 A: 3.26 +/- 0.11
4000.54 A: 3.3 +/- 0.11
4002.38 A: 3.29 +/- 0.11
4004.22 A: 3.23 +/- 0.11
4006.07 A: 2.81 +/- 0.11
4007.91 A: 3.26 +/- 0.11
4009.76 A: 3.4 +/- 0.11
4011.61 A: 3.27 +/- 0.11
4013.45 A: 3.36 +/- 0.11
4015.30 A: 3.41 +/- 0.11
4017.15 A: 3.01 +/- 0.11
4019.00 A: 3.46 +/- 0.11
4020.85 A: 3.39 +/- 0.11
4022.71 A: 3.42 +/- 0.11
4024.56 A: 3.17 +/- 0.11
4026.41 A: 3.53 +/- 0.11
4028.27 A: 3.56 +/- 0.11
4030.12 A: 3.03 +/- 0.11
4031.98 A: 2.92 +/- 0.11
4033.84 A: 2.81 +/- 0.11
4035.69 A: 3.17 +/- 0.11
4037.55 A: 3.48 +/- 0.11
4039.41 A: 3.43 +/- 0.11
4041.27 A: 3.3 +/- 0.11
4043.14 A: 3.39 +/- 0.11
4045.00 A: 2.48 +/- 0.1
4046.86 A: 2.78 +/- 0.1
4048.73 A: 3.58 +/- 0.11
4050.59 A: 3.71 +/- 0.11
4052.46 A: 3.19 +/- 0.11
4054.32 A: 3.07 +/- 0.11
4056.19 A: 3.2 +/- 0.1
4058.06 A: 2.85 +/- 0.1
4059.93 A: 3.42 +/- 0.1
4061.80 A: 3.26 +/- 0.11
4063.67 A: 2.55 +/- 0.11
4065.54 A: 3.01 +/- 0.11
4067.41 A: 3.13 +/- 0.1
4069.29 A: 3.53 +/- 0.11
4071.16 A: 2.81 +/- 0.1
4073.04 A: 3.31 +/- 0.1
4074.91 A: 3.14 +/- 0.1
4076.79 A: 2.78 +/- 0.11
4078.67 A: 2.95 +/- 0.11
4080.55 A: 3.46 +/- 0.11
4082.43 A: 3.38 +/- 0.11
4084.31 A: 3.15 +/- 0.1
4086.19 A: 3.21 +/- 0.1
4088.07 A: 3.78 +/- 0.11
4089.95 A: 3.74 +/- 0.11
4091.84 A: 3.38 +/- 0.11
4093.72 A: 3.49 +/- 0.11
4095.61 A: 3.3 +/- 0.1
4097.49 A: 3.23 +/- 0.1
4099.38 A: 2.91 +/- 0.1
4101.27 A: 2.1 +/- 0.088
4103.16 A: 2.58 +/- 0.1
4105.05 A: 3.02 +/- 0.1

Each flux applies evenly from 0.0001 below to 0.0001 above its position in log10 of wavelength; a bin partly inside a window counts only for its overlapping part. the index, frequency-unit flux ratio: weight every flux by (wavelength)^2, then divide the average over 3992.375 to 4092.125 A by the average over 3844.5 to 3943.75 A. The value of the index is 1.59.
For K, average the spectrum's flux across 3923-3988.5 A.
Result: 1.95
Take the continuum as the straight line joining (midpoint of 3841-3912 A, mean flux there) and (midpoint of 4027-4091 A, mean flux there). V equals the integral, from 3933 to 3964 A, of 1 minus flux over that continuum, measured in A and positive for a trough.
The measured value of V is 8.1 A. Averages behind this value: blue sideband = 2.39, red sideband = 3.19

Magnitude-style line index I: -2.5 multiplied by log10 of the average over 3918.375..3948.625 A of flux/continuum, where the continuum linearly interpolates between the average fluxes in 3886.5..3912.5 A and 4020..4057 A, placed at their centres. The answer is 0.49 mag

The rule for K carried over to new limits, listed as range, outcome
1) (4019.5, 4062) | 3.22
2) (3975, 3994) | 2.91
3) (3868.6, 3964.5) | 2.16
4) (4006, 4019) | 3.26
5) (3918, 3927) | 2.19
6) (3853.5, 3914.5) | 2.38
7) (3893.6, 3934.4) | 2.16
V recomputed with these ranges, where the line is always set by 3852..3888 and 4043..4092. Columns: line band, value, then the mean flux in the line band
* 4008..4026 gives -2.1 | 3.32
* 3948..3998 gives 7.2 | 2.39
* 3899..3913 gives 0.2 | 2.47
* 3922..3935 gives 6.0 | 1.39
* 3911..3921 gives -0.1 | 2.57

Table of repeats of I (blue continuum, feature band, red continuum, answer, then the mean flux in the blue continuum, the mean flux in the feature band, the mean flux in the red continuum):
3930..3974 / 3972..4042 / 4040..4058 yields -0.215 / 1.71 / 3.09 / 3.18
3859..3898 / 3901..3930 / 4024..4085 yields 0.103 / 2.34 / 2.28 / 3.17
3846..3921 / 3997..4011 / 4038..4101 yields -0.099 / 2.41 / 3.2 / 3.2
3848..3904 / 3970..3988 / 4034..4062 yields 0.198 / 2.38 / 2.4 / 3.21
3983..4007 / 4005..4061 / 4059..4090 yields -0.027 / 3.11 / 3.23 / 3.2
